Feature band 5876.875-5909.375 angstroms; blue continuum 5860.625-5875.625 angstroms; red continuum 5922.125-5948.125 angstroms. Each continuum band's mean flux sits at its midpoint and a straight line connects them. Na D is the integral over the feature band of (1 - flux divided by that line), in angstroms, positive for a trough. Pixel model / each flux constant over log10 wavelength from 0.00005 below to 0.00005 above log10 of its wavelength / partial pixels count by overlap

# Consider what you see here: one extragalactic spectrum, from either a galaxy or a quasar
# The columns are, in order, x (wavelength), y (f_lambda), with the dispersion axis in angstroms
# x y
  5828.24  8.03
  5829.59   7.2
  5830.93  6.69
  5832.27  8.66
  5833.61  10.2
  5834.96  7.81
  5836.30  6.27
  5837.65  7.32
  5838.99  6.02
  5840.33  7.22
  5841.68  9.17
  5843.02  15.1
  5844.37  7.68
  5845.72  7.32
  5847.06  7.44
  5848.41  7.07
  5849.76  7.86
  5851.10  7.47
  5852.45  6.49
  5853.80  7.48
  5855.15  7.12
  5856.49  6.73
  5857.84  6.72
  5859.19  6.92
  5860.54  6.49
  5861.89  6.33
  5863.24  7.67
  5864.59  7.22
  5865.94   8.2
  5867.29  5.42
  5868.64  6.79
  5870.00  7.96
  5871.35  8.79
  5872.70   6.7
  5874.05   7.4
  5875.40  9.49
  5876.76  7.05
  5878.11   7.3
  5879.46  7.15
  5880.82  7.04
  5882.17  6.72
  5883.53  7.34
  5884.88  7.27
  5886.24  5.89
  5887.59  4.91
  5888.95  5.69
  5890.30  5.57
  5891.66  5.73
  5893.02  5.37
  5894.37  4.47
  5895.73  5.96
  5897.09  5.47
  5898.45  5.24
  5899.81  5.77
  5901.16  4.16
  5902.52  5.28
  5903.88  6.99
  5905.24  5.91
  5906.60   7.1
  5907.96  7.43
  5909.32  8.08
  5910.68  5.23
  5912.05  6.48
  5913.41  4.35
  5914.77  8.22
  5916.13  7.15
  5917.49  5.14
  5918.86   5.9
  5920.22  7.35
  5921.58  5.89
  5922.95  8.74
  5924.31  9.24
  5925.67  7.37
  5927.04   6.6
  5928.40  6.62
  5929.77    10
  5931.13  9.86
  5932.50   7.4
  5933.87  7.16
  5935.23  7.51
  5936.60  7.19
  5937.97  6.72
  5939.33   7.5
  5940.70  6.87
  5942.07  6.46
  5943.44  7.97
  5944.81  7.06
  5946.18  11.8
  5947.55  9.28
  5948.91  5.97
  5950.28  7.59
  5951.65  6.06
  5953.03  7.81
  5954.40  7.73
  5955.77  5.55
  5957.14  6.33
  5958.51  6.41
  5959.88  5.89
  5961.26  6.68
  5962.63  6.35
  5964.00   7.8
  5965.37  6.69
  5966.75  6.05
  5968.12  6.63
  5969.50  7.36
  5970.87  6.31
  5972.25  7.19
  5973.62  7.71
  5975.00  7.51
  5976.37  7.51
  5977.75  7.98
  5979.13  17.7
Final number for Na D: 6.15 angstroms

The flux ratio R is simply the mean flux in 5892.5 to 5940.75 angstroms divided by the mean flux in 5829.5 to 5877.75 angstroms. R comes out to 0.88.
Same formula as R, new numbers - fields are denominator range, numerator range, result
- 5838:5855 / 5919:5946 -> 0.95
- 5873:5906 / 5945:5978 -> 1.15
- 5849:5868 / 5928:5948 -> 1.14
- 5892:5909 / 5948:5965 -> 1.16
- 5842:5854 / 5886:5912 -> 0.70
